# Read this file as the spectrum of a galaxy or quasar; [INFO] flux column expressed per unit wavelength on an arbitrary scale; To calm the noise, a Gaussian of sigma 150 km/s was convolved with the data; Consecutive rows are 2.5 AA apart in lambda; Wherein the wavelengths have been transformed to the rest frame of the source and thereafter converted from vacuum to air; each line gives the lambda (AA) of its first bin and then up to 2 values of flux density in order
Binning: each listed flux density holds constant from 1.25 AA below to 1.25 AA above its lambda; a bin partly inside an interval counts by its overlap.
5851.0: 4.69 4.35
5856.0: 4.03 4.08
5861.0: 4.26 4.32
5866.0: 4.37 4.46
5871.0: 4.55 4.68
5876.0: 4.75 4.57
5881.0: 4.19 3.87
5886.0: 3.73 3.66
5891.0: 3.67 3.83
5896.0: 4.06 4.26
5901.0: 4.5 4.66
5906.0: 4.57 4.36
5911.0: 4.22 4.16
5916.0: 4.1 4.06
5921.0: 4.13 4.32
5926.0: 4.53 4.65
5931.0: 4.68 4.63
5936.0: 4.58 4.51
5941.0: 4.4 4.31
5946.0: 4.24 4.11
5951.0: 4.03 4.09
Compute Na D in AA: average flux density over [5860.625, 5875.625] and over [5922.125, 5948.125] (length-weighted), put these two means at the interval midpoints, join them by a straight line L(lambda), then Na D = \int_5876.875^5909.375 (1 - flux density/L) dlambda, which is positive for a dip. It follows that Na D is 2.30 AA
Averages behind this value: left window 4.47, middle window 4.15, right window 4.47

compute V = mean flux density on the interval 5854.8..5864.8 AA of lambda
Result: 4.17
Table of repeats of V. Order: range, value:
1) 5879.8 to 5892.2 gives 3.82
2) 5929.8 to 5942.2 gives 4.56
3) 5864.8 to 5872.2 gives 4.46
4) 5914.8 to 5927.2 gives 4.23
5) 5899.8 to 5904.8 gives 4.58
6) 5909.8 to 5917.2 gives 4.16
